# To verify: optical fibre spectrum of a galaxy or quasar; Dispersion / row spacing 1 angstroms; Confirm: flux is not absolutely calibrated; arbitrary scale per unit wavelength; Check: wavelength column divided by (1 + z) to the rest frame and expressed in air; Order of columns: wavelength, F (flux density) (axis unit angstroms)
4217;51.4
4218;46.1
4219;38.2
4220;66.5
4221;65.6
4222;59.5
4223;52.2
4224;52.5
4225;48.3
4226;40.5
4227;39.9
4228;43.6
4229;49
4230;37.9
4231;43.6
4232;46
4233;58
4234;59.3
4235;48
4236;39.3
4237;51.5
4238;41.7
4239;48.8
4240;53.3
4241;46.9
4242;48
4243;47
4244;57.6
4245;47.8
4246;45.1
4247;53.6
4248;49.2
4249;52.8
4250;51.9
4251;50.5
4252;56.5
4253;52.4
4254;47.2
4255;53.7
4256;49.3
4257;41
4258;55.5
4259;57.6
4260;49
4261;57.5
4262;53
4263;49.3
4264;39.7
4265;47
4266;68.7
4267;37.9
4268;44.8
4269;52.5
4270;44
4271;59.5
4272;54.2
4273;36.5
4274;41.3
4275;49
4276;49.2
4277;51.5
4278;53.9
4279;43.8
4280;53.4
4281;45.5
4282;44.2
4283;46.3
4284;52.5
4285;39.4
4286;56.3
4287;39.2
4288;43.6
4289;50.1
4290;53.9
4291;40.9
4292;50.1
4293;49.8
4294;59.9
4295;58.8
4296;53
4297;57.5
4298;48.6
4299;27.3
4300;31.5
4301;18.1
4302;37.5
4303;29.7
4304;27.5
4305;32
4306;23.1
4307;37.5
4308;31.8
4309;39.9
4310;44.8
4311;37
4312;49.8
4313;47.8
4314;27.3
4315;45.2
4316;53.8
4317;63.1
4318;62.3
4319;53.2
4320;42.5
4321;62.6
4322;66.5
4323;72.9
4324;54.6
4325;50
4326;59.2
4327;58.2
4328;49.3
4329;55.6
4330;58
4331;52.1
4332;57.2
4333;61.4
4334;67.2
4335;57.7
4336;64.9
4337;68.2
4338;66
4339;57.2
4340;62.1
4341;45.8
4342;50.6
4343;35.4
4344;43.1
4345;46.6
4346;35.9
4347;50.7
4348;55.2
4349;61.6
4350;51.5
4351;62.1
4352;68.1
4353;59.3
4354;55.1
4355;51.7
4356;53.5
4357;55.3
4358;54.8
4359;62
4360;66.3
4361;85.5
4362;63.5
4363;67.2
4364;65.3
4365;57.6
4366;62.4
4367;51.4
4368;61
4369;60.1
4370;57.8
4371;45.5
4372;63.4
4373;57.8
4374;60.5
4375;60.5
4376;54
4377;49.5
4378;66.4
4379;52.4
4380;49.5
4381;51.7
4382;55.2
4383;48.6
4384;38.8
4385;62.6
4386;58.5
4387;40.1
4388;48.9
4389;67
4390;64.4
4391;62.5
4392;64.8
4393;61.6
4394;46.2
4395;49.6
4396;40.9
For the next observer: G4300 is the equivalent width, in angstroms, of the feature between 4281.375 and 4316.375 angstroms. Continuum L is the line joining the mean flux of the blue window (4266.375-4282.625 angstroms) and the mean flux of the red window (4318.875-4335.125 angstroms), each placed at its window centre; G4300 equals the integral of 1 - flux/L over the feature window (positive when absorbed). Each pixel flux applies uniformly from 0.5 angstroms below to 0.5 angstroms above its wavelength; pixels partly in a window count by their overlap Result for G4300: 6.5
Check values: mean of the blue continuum 47.7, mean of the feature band 42.4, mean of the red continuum 57.6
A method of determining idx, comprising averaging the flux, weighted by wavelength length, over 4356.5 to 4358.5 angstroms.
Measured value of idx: 55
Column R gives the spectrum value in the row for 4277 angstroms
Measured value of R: 51.5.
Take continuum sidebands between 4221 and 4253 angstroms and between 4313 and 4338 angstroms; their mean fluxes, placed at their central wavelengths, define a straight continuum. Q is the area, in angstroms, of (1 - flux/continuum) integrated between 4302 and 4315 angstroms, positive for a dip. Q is 4.5 angstroms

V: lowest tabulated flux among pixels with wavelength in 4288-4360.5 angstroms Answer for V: 18.1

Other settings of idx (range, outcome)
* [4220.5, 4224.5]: 57.5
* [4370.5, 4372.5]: 54.5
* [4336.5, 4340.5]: 63.4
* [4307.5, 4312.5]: 40.7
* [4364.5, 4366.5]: 60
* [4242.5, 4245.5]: 50.8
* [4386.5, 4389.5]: 52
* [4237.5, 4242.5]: 47.7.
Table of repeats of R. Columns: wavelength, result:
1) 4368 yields 61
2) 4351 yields 62.1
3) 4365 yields 57.6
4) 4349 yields 61.6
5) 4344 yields 43.1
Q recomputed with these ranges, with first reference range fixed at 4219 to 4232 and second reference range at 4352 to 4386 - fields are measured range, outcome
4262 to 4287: 1.9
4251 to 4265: 0.1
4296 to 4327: 5.5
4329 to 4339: -0.9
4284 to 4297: 0.8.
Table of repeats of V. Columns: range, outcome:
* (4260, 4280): 36.5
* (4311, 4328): 27.3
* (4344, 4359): 35.9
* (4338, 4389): 35.4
